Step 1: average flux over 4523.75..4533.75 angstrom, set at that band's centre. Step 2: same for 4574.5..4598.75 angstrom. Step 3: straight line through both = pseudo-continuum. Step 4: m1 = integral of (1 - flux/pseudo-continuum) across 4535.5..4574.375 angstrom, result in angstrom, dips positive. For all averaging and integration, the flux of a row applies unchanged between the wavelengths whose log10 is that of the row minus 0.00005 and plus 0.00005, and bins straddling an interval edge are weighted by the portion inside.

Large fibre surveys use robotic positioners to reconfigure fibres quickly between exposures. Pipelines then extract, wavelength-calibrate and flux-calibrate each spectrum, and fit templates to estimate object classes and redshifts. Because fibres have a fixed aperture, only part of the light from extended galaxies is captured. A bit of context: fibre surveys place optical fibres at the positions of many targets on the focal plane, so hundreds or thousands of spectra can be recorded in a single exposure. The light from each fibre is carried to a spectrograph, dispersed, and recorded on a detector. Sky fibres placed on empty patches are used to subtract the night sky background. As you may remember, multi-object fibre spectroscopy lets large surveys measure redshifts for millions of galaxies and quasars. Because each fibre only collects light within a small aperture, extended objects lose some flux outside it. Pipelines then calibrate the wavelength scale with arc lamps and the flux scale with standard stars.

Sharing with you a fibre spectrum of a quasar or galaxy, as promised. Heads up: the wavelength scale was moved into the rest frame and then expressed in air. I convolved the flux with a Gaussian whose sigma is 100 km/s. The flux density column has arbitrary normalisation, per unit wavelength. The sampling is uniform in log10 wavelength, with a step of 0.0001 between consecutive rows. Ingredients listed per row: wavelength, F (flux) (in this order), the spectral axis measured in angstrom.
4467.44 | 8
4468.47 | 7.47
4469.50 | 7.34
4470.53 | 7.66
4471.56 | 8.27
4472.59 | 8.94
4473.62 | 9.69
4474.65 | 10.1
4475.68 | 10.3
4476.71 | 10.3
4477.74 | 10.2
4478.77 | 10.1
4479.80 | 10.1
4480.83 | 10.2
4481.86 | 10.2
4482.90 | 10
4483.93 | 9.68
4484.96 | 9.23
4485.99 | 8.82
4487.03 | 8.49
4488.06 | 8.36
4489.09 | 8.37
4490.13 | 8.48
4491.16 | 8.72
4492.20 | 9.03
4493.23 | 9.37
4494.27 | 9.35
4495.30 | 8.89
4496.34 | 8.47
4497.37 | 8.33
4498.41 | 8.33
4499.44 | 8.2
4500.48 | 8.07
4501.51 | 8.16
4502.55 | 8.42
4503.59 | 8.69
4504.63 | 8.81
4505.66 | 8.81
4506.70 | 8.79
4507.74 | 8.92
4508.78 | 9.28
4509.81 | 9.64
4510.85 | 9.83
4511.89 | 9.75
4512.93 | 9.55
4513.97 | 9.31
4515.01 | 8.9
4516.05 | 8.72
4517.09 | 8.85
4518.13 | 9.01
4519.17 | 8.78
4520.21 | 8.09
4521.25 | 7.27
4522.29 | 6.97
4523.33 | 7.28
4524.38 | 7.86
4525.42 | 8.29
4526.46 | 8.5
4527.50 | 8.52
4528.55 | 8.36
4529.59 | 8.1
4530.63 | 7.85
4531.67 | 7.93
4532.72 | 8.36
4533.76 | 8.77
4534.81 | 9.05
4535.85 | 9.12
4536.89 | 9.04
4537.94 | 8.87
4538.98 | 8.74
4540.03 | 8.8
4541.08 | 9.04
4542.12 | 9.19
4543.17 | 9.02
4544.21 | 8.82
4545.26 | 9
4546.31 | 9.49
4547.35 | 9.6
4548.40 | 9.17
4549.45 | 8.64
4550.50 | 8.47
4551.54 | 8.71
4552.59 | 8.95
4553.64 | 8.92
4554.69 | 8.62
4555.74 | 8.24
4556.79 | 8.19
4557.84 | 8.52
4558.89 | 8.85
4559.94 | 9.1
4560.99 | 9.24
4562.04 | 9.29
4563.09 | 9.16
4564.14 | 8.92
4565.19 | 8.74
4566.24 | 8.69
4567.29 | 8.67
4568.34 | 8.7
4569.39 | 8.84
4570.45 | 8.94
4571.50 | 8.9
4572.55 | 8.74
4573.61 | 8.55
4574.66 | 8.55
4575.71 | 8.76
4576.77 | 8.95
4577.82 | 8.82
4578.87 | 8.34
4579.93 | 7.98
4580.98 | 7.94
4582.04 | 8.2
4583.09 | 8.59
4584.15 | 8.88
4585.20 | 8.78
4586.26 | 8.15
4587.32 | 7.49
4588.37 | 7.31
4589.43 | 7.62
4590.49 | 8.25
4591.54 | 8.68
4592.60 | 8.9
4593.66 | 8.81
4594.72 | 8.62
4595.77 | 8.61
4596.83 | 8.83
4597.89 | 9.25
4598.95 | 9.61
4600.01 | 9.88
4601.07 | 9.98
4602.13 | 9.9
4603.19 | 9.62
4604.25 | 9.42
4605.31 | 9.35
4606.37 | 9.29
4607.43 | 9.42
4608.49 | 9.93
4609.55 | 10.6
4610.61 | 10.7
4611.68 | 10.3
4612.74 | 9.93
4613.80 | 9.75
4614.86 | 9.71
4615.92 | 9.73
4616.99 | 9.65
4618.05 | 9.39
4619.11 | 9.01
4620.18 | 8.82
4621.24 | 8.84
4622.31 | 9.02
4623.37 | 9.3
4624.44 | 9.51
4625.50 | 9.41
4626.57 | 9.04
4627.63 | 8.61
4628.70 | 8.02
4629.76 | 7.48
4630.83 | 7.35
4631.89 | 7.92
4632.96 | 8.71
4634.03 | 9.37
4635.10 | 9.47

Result -2.6 angstrom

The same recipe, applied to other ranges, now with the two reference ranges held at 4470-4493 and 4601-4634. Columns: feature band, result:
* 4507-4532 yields 2.0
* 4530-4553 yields 1.1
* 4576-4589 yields 1.4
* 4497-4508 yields 1.0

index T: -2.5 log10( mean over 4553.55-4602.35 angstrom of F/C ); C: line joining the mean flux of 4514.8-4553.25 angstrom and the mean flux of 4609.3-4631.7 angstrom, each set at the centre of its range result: 0.03 mag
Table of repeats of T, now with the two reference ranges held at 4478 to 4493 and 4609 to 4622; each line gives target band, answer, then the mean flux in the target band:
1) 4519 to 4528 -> 0.19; 7.92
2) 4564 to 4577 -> 0.09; 8.76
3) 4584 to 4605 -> 0.09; 8.83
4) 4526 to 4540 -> 0.11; 8.56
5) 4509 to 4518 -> 0.01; 9.31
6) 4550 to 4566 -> 0.08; 8.8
